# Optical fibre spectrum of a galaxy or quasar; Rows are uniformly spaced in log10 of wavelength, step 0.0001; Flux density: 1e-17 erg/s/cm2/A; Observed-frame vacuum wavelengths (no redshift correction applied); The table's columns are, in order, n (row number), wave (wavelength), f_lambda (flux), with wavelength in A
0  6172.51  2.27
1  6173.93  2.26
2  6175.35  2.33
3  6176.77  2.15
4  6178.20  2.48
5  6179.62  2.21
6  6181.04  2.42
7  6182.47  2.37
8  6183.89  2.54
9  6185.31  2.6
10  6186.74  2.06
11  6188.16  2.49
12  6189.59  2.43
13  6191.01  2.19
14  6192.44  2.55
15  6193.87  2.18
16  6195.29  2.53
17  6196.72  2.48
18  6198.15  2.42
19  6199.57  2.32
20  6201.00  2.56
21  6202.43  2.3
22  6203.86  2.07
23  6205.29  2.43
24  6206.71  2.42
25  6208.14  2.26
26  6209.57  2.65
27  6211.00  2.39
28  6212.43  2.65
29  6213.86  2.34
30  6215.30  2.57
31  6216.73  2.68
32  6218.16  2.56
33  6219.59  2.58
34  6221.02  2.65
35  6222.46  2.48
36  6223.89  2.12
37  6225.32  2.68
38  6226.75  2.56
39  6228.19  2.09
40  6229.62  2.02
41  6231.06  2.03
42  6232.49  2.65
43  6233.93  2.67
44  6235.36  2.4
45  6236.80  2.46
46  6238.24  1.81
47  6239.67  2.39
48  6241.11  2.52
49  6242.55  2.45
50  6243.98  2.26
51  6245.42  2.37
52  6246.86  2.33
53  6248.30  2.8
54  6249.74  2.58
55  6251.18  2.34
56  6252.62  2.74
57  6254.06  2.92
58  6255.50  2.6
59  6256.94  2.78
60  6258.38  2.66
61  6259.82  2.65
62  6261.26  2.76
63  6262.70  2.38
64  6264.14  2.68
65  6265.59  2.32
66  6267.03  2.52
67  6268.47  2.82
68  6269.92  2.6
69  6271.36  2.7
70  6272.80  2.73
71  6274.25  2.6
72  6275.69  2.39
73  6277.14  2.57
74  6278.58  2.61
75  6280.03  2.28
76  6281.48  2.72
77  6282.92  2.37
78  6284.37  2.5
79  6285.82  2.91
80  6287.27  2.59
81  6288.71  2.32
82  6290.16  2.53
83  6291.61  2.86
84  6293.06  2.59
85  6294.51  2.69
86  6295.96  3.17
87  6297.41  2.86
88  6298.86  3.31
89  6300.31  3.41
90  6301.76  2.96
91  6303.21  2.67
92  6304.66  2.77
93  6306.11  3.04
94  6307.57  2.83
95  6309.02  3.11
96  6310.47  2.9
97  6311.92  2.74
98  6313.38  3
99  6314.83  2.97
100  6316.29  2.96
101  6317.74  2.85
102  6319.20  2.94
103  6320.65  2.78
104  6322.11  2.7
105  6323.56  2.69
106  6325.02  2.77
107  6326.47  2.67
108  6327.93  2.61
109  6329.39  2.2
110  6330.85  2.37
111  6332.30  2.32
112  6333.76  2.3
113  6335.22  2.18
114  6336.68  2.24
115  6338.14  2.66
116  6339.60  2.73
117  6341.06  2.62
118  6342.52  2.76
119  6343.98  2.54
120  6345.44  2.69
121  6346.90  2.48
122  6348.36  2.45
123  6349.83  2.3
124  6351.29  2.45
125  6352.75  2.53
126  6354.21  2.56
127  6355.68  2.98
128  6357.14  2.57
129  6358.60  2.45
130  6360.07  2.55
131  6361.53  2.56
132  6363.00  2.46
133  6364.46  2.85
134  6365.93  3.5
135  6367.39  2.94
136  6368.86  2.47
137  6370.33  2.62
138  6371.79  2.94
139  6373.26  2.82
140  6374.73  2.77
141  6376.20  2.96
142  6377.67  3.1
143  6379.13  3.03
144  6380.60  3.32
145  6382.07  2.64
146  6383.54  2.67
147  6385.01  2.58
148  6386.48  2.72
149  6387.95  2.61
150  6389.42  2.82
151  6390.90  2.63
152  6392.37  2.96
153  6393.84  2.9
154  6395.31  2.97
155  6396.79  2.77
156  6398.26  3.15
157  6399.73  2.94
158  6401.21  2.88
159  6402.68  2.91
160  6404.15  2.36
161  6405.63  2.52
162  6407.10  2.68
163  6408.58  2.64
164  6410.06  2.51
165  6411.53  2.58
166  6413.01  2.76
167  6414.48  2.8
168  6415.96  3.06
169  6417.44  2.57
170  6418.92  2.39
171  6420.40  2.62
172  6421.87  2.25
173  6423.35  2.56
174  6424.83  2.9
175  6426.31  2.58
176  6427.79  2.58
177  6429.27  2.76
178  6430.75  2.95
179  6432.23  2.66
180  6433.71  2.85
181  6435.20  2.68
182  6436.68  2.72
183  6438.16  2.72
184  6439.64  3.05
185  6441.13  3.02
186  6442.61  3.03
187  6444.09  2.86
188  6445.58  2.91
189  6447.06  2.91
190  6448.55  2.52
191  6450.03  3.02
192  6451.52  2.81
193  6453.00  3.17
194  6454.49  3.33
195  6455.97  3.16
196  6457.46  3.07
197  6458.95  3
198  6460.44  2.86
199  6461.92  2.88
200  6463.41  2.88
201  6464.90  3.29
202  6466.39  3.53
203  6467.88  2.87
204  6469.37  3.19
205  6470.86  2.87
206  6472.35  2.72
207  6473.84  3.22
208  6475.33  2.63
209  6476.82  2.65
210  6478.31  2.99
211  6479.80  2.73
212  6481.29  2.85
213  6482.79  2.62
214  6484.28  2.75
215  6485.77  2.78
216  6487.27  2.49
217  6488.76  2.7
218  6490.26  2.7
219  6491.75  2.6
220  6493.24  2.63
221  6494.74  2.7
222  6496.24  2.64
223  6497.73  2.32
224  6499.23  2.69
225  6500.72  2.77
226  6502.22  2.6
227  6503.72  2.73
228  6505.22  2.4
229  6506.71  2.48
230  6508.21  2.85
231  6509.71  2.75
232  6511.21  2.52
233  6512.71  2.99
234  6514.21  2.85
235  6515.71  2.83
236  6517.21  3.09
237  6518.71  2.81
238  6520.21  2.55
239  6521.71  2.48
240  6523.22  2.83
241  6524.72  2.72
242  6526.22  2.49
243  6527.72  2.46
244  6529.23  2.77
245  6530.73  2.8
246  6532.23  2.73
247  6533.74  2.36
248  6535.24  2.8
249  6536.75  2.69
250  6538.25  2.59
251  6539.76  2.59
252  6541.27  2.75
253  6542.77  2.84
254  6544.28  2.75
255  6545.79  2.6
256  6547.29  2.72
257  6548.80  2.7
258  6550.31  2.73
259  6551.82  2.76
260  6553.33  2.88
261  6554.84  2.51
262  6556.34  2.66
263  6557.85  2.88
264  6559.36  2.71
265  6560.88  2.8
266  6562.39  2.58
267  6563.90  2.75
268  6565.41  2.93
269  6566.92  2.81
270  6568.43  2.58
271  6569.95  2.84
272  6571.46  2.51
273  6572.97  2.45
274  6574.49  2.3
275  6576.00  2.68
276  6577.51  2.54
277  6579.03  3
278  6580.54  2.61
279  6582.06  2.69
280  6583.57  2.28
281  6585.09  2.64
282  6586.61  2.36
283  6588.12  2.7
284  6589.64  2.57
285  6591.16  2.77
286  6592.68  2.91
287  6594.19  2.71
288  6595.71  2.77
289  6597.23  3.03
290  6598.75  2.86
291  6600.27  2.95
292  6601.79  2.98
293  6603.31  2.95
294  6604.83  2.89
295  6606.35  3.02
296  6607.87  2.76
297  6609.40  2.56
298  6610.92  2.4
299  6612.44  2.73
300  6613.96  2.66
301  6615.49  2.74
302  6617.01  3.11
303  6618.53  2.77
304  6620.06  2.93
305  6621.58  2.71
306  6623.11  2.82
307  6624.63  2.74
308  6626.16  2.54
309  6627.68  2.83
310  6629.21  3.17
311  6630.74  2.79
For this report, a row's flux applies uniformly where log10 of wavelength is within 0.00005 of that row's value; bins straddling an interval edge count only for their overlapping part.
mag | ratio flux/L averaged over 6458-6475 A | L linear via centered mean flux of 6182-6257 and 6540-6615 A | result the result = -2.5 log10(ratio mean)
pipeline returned -0.15 mag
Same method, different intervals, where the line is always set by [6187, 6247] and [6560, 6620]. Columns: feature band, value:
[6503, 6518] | -0.04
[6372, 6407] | -0.11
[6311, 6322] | -0.16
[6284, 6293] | -0.07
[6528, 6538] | 0.00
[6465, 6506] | -0.05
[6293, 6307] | -0.20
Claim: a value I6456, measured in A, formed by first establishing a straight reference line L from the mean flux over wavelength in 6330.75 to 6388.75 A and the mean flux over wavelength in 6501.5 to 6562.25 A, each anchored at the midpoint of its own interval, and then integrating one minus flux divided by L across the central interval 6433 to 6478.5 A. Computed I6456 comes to -4.5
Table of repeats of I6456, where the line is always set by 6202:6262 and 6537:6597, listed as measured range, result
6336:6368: -1.1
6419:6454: -2.5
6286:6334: -5.0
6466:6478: -1.5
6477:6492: -0.5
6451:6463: -1.9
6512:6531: -0.6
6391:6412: -1.6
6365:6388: -2.7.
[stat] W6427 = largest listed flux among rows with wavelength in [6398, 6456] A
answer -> 3.33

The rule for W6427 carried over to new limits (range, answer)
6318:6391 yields 3.5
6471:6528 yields 3.22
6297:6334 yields 3.41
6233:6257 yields 2.92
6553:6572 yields 2.93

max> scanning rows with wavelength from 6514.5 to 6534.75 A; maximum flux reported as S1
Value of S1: 3.09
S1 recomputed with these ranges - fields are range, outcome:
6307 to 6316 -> 3.11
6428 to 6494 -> 3.53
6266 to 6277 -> 2.82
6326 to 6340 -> 2.73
